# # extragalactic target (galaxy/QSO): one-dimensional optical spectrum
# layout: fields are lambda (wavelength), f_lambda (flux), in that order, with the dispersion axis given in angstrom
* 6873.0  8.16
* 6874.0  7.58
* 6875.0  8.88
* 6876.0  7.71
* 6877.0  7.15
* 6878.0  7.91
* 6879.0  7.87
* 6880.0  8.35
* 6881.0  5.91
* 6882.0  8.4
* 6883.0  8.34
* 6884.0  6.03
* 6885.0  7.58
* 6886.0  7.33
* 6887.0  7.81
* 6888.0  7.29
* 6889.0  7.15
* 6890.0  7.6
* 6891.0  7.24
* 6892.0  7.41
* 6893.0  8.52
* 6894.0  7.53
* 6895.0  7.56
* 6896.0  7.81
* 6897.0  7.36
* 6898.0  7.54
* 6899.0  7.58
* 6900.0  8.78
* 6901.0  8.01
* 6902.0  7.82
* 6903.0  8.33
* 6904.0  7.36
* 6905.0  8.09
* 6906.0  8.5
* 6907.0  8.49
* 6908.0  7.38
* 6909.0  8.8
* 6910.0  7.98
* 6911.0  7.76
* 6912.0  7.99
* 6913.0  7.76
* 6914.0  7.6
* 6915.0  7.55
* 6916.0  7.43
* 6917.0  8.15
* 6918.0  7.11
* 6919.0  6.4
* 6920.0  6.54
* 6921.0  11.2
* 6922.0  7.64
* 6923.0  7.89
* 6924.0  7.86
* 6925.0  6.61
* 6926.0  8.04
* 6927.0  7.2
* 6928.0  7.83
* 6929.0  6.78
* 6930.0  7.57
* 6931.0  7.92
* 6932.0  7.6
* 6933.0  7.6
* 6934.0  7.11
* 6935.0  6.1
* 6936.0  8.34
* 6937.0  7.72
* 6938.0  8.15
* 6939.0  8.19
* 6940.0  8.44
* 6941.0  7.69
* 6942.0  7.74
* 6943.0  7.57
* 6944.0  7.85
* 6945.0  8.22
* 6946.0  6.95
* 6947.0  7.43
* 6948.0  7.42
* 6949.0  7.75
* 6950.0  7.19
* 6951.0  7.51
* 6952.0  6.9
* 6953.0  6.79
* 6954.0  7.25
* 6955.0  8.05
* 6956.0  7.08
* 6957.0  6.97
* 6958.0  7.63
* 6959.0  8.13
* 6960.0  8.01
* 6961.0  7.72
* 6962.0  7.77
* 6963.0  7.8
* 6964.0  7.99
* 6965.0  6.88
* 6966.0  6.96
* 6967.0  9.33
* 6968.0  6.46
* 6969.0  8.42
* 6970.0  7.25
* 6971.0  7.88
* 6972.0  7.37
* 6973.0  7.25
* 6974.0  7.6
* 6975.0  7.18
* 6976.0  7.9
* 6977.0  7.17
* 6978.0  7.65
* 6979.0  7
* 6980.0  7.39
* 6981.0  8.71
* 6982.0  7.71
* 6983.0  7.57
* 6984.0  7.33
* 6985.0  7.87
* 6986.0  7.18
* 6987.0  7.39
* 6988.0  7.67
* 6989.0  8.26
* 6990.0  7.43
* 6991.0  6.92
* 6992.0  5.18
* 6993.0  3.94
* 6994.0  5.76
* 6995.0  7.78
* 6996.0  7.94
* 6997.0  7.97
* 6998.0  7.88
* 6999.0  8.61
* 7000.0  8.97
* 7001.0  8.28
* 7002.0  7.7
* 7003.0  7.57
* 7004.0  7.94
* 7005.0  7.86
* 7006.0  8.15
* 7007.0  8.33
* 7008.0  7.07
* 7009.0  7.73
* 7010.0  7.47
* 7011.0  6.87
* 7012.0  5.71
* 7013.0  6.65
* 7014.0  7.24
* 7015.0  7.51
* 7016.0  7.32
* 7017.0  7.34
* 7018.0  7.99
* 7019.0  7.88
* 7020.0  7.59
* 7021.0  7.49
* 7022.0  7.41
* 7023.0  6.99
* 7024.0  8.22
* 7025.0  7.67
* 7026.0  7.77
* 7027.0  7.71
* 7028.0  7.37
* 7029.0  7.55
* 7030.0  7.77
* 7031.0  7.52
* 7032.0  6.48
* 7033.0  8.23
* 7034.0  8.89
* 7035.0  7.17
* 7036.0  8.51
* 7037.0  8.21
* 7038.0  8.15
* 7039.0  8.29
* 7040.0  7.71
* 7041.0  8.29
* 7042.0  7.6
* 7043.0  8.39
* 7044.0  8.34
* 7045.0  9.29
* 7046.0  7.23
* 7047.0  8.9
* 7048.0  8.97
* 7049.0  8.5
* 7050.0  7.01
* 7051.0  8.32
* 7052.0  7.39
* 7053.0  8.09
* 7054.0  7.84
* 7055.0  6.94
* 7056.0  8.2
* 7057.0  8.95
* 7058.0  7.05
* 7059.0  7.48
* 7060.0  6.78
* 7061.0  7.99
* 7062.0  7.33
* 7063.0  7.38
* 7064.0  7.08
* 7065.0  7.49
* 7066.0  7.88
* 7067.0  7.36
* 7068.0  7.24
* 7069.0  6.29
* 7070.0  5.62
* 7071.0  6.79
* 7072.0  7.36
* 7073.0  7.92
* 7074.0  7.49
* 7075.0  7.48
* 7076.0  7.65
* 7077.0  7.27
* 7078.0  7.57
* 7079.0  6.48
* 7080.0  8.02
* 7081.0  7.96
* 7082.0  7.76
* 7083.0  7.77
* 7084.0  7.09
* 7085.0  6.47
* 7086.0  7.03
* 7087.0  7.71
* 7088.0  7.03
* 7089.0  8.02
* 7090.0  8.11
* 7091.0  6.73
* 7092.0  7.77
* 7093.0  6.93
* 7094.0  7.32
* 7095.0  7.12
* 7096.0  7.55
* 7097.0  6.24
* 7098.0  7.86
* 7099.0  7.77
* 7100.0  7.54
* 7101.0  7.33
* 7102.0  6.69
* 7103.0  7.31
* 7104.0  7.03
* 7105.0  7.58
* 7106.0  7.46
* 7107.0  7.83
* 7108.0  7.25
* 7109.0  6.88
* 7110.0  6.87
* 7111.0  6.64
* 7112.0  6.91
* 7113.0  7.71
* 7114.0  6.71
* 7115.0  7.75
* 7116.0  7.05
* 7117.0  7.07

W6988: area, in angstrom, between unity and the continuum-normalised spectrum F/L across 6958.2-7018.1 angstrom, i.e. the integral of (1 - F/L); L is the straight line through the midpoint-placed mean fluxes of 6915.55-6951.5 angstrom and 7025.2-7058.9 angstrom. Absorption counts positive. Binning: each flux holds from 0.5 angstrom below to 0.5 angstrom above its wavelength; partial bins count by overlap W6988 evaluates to 2.3 angstrom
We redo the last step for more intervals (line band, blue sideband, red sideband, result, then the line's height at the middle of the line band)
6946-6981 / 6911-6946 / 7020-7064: 0.97 angstrom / 7.73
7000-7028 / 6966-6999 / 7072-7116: -0.67 angstrom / 7.38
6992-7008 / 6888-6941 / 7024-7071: 0.39 angstrom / 7.74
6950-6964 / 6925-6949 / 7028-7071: 0.22 angstrom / 7.63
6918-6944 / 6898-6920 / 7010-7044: 0.39 angstrom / 7.78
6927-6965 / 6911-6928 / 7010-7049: 0.65 angstrom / 7.71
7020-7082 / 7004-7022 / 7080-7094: -2.02 angstrom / 7.43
